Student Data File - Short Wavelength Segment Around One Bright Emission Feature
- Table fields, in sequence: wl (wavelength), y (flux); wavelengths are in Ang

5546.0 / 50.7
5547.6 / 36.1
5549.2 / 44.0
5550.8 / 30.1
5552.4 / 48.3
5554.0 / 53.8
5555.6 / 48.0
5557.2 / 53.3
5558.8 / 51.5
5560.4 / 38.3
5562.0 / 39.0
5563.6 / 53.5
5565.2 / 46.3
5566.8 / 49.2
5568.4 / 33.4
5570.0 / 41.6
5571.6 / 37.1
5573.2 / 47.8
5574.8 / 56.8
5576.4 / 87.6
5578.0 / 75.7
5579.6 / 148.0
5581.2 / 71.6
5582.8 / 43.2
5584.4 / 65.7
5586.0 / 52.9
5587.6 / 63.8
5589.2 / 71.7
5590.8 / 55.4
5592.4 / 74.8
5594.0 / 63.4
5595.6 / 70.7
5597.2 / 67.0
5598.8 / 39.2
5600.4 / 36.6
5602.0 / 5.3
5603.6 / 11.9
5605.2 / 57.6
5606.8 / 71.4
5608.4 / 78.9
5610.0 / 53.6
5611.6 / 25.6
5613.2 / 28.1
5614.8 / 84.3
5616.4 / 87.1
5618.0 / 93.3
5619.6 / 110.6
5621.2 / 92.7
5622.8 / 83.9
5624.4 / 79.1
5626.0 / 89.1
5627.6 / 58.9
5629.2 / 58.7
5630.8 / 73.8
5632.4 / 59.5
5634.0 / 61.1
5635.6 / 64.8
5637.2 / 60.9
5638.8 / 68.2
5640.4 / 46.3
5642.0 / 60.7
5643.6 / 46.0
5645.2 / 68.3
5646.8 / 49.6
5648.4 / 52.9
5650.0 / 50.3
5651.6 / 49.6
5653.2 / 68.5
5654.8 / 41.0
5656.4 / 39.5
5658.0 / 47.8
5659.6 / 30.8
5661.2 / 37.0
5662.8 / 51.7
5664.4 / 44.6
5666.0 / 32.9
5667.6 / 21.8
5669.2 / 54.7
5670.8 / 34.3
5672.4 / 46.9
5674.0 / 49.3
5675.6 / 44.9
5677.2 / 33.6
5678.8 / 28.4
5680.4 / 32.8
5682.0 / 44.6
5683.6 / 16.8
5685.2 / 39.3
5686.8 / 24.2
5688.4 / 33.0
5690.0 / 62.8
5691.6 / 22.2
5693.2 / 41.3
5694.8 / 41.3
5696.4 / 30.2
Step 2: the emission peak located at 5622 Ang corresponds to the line C IV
